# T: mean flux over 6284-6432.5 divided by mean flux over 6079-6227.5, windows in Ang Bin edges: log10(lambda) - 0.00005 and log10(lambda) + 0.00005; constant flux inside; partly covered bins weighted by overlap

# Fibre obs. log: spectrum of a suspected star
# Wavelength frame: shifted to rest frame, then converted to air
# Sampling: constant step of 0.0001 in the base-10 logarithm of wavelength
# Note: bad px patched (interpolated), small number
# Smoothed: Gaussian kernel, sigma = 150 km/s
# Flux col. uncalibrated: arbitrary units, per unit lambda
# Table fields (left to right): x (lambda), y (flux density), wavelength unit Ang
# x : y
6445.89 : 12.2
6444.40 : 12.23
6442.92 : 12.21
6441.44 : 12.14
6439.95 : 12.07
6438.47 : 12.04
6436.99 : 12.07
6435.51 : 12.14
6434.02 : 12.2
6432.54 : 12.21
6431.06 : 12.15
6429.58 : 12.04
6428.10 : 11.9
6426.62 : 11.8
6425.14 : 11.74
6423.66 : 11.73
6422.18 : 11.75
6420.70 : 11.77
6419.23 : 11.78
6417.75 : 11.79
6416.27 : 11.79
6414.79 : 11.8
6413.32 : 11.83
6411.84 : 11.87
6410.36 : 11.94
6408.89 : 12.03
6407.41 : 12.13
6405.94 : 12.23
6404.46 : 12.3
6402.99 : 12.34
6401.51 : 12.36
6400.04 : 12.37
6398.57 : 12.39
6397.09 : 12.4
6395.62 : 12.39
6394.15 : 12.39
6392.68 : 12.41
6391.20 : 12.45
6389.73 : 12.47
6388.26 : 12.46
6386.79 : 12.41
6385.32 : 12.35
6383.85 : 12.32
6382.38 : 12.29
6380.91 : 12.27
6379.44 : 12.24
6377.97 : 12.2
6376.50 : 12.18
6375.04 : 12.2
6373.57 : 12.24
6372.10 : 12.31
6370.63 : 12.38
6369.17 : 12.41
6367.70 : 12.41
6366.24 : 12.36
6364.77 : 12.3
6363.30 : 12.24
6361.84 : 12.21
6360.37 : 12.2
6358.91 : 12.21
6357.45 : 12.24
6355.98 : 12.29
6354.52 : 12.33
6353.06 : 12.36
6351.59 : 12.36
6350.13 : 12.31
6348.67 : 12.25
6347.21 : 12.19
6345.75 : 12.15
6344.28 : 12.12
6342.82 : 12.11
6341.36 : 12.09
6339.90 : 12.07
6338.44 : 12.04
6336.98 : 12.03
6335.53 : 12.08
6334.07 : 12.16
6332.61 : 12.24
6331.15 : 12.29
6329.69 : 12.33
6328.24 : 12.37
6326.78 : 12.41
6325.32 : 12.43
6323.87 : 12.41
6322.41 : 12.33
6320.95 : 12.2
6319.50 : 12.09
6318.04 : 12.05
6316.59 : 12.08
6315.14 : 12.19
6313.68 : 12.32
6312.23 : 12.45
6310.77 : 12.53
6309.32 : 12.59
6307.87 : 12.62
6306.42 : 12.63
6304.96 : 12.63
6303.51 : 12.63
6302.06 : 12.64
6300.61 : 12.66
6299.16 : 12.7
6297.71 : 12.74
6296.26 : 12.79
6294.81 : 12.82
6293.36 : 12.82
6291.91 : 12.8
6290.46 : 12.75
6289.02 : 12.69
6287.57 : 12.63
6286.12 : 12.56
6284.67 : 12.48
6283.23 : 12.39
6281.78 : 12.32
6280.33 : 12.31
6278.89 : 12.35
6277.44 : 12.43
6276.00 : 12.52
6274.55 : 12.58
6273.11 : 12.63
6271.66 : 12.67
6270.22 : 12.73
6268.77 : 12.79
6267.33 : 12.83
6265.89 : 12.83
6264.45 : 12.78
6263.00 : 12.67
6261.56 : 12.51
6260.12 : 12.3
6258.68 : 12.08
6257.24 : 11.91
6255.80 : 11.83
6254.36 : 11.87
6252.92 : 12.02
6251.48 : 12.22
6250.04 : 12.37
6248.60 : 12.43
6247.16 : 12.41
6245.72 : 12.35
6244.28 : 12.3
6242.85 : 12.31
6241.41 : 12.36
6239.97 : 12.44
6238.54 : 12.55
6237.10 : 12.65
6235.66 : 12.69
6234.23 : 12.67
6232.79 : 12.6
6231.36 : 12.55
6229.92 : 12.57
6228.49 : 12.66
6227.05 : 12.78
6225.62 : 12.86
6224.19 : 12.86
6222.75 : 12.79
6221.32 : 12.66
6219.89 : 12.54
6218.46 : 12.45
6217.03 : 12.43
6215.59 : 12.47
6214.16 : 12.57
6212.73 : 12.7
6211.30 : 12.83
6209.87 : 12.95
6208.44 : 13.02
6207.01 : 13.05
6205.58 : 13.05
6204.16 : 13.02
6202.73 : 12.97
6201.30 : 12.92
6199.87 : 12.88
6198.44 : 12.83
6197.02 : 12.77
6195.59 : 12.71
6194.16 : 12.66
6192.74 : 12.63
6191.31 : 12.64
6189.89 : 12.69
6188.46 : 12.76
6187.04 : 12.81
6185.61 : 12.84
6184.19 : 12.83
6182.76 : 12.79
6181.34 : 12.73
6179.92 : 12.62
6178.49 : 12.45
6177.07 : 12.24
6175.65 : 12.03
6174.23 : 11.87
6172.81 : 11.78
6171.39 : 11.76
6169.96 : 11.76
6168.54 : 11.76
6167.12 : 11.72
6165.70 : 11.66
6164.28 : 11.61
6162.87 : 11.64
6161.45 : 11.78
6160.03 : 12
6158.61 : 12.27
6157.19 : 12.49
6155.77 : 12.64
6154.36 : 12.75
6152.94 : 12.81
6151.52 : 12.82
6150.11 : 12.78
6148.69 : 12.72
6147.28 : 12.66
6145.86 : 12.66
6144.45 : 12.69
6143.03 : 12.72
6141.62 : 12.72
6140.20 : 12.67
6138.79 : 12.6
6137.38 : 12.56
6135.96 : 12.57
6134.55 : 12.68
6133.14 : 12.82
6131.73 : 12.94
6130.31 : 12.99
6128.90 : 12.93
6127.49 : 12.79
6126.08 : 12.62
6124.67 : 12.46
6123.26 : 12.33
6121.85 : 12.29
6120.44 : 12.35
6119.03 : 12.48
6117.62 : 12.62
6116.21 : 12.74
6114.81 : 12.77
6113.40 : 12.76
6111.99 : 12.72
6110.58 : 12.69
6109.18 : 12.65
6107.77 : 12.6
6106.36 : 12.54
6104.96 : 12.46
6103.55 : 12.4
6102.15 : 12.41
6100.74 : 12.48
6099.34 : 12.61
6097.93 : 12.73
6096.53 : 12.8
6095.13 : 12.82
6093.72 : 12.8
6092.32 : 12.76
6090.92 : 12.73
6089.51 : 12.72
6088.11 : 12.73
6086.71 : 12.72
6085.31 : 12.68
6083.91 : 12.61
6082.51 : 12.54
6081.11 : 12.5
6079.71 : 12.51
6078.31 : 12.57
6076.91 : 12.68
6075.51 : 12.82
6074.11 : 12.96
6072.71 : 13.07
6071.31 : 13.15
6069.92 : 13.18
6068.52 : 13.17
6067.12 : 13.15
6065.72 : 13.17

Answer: 1.0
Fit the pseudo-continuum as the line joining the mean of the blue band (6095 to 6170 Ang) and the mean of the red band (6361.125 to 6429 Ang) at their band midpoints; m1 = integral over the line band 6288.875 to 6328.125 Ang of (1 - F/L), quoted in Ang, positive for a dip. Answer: -0.73 Ang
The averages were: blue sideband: 12.5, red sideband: 12.2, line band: 12.5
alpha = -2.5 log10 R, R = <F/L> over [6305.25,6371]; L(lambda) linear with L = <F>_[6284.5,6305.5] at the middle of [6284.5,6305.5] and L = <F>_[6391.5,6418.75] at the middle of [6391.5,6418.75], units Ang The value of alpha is 0.018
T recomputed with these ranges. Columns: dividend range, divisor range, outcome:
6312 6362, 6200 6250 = 0.97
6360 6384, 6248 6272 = 0.99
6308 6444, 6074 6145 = 0.96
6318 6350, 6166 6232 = 0.97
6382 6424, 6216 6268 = 0.97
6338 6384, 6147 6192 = 0.99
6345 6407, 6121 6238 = 0.98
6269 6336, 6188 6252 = 0.99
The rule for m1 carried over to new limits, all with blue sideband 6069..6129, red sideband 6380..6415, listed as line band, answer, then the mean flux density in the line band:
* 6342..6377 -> 0.1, 12.3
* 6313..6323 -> 0.2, 12.2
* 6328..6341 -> 0.2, 12.2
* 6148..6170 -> 0.7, 12.2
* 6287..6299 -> -0.3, 12.8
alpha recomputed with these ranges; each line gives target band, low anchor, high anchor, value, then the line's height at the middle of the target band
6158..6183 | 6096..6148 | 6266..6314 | 0.05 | 12.6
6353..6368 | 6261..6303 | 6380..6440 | 0.00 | 12.3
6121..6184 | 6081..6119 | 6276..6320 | 0.02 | 12.6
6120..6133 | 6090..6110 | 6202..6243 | 0.00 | 12.6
